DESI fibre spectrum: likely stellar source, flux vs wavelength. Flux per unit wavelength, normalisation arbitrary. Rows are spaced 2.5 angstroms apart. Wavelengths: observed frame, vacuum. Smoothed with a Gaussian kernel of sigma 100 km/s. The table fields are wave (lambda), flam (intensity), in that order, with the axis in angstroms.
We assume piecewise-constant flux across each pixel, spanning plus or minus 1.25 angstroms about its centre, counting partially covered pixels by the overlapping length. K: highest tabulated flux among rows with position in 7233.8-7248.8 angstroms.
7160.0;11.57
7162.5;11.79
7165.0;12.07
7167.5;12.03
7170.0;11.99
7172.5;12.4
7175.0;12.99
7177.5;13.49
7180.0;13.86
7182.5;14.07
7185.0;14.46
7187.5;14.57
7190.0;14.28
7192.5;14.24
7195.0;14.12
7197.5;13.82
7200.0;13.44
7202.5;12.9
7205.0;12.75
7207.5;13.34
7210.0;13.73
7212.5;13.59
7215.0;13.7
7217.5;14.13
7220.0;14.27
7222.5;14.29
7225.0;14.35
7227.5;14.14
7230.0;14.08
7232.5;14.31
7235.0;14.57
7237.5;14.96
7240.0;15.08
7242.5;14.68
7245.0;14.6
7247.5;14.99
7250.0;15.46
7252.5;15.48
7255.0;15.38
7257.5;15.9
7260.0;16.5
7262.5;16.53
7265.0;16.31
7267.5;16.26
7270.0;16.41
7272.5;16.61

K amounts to 15.08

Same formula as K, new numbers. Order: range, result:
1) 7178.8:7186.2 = 14.46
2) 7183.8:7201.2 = 14.57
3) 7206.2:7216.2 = 13.73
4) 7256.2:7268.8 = 16.53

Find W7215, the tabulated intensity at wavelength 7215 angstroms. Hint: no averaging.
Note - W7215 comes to 13.7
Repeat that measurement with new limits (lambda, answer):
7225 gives 14.35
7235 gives 14.57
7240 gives 15.08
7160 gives 11.57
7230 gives 14.08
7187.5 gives 14.57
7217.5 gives 14.13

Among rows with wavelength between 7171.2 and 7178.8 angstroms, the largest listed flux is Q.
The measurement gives 13.49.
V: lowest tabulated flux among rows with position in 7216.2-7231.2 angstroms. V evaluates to 14.08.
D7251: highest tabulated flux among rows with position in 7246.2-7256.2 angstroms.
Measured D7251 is 15.48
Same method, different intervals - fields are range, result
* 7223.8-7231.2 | 14.35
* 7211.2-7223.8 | 14.29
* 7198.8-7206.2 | 13.44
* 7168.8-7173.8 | 12.4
